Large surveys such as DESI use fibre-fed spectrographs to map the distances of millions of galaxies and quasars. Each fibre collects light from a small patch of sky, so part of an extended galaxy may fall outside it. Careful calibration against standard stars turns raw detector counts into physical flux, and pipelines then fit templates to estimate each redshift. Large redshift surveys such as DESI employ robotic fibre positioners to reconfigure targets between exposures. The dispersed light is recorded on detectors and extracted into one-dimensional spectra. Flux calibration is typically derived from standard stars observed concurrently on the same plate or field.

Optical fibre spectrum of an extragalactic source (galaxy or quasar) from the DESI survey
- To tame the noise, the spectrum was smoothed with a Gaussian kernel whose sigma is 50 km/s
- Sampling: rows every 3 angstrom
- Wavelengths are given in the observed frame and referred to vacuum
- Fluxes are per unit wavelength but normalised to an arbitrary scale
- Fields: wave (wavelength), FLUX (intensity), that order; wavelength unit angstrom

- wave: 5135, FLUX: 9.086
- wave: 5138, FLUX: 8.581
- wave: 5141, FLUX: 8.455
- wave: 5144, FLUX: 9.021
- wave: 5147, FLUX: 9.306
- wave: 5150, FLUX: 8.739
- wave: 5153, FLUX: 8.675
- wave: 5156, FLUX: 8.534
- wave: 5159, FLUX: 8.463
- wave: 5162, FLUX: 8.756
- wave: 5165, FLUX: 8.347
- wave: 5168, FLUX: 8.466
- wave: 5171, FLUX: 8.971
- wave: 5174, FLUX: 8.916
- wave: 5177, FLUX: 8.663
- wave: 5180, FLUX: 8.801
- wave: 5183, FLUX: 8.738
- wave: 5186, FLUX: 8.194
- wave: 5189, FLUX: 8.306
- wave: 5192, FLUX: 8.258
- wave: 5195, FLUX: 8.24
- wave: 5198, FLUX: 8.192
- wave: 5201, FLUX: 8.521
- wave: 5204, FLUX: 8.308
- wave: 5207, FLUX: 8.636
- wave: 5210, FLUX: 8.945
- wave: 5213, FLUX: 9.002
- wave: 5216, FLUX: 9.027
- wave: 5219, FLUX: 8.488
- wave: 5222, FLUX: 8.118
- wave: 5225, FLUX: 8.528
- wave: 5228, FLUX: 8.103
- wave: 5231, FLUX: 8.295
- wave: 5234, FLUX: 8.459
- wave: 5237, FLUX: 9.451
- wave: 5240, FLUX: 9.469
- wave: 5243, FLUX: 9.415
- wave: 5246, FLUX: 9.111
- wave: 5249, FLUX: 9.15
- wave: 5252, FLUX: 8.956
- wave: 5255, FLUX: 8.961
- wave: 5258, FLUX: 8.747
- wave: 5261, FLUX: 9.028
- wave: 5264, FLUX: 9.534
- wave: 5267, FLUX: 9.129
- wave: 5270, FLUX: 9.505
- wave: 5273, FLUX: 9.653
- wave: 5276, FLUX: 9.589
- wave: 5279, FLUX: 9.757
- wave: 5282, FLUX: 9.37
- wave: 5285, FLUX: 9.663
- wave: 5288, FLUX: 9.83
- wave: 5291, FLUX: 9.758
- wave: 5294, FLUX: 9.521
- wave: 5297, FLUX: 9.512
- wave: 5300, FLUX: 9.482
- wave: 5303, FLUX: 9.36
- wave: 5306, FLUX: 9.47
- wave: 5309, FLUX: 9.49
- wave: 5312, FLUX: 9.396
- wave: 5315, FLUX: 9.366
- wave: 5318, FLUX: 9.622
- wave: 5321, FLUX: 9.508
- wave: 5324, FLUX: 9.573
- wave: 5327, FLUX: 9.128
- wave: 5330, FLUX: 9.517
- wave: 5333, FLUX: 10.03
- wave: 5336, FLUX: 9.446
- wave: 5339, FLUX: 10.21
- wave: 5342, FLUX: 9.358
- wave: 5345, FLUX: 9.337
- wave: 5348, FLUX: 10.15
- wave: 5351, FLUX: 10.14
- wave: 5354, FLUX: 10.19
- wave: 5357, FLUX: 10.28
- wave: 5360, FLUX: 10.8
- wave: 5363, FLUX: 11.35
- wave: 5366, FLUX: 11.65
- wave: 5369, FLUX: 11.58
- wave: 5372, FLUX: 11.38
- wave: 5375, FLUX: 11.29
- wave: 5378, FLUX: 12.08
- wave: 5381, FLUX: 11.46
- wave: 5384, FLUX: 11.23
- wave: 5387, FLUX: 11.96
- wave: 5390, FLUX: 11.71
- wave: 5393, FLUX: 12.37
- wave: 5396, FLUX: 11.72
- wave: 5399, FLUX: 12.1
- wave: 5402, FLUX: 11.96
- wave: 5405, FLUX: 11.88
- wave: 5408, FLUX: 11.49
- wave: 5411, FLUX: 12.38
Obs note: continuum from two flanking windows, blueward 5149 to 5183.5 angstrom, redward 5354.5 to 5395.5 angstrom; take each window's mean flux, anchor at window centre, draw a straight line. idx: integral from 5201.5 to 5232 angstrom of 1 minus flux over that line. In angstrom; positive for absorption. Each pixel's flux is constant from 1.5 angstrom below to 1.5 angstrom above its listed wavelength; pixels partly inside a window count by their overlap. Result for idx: 2.6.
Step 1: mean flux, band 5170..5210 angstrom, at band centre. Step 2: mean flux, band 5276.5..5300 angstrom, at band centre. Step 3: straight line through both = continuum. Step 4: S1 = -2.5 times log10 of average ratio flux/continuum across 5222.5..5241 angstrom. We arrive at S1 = 0.041 mag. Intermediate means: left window 8.53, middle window 8.66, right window 9.62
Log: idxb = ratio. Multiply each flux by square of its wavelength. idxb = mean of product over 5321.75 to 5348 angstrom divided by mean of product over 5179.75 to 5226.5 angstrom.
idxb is 1.2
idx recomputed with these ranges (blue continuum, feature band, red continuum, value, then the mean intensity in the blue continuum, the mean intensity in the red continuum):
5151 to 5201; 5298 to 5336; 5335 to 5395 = 3.01 angstrom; 8.53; 10.9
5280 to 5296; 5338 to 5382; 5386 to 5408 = 1.62 angstrom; 9.63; 11.9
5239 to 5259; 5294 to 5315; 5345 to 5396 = 1.27 angstrom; 9.12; 11.2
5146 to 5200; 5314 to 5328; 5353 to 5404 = 1.61 angstrom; 8.58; 11.5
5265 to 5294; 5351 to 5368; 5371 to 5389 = 0.55 angstrom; 9.58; 11.6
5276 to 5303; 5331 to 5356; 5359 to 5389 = 2.20 angstrom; 9.6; 11.5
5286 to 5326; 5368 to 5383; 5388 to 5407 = -0.24 angstrom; 9.53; 11.9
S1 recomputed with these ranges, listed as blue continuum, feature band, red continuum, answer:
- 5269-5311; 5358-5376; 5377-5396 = 0.00 mag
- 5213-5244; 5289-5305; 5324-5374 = 0.01 mag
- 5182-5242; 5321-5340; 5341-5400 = 0.09 mag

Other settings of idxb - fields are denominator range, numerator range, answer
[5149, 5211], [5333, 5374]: 1.31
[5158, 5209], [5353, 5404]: 1.45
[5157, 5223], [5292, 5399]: 1.29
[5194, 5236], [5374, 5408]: 1.48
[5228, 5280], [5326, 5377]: 1.18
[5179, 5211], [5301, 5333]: 1.17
